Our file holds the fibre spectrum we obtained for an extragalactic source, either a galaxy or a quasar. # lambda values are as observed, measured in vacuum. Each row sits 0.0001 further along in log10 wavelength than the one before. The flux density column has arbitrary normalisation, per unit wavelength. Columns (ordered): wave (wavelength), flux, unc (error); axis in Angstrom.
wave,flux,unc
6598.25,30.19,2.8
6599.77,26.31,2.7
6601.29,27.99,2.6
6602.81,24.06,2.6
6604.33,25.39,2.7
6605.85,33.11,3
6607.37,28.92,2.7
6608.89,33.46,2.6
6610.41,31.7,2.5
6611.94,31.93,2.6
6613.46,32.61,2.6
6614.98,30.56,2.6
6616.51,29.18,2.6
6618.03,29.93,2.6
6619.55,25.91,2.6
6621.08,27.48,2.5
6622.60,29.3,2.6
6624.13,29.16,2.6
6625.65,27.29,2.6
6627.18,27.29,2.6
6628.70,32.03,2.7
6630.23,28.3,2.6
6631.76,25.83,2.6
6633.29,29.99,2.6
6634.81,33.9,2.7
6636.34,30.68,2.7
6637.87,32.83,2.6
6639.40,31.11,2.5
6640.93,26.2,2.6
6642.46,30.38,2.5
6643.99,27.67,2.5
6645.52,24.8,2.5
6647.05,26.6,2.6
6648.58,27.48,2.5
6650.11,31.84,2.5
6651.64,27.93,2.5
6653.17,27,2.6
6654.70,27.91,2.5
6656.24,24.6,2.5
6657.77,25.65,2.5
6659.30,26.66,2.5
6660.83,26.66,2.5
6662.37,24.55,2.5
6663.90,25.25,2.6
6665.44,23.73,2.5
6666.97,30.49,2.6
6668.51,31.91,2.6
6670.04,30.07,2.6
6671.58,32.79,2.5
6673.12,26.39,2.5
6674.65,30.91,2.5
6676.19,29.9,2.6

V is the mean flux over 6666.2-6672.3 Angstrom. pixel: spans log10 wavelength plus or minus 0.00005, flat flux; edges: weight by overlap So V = 31.3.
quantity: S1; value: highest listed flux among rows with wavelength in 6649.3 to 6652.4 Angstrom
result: 31.84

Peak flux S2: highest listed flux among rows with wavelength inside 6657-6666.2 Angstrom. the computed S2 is 26.66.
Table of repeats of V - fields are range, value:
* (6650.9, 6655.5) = 27.6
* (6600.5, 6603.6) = 26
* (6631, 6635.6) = 29.9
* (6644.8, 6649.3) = 26.3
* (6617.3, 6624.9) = 28.4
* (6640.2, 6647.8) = 27.1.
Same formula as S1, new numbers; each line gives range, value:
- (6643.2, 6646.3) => 27.67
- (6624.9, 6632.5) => 32.03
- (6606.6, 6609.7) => 33.46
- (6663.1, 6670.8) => 31.91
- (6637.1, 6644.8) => 32.83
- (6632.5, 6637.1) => 33.9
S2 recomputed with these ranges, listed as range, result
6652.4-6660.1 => 27.91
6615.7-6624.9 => 29.93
